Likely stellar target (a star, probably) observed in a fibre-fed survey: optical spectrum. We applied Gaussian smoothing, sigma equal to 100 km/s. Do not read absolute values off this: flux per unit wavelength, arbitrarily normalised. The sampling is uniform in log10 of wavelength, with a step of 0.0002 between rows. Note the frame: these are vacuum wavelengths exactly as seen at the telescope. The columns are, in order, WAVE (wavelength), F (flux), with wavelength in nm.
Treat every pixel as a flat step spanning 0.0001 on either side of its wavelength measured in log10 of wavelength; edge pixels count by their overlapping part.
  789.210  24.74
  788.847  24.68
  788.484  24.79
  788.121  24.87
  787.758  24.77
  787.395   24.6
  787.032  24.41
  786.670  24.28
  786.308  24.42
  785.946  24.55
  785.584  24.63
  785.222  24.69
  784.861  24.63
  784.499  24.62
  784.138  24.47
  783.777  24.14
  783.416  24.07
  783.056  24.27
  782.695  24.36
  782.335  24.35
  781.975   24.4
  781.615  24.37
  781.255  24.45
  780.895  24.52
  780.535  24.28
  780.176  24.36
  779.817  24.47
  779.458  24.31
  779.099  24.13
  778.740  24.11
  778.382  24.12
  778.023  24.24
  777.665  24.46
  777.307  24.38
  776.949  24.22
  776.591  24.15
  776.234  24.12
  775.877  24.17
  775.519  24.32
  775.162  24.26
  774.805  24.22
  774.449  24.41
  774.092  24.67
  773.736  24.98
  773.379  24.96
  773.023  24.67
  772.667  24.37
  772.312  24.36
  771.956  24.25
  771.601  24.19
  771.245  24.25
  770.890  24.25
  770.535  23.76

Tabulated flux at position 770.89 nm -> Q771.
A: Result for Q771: 24.25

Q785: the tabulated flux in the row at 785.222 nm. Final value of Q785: 24.69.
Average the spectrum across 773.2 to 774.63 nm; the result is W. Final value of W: 24.8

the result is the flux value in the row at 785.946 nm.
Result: 24.55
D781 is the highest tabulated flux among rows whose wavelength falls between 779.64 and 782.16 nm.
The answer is 24.52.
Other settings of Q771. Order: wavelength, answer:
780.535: 24.28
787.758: 24.77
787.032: 24.41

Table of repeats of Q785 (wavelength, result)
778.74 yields 24.11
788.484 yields 24.79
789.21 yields 24.74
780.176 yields 24.36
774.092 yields 24.67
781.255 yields 24.45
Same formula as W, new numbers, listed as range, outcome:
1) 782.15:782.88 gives 24.4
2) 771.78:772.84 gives 24.3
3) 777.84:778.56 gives 24.2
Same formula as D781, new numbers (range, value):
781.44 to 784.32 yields 24.47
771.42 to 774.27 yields 24.98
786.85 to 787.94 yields 24.77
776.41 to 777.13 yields 24.22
